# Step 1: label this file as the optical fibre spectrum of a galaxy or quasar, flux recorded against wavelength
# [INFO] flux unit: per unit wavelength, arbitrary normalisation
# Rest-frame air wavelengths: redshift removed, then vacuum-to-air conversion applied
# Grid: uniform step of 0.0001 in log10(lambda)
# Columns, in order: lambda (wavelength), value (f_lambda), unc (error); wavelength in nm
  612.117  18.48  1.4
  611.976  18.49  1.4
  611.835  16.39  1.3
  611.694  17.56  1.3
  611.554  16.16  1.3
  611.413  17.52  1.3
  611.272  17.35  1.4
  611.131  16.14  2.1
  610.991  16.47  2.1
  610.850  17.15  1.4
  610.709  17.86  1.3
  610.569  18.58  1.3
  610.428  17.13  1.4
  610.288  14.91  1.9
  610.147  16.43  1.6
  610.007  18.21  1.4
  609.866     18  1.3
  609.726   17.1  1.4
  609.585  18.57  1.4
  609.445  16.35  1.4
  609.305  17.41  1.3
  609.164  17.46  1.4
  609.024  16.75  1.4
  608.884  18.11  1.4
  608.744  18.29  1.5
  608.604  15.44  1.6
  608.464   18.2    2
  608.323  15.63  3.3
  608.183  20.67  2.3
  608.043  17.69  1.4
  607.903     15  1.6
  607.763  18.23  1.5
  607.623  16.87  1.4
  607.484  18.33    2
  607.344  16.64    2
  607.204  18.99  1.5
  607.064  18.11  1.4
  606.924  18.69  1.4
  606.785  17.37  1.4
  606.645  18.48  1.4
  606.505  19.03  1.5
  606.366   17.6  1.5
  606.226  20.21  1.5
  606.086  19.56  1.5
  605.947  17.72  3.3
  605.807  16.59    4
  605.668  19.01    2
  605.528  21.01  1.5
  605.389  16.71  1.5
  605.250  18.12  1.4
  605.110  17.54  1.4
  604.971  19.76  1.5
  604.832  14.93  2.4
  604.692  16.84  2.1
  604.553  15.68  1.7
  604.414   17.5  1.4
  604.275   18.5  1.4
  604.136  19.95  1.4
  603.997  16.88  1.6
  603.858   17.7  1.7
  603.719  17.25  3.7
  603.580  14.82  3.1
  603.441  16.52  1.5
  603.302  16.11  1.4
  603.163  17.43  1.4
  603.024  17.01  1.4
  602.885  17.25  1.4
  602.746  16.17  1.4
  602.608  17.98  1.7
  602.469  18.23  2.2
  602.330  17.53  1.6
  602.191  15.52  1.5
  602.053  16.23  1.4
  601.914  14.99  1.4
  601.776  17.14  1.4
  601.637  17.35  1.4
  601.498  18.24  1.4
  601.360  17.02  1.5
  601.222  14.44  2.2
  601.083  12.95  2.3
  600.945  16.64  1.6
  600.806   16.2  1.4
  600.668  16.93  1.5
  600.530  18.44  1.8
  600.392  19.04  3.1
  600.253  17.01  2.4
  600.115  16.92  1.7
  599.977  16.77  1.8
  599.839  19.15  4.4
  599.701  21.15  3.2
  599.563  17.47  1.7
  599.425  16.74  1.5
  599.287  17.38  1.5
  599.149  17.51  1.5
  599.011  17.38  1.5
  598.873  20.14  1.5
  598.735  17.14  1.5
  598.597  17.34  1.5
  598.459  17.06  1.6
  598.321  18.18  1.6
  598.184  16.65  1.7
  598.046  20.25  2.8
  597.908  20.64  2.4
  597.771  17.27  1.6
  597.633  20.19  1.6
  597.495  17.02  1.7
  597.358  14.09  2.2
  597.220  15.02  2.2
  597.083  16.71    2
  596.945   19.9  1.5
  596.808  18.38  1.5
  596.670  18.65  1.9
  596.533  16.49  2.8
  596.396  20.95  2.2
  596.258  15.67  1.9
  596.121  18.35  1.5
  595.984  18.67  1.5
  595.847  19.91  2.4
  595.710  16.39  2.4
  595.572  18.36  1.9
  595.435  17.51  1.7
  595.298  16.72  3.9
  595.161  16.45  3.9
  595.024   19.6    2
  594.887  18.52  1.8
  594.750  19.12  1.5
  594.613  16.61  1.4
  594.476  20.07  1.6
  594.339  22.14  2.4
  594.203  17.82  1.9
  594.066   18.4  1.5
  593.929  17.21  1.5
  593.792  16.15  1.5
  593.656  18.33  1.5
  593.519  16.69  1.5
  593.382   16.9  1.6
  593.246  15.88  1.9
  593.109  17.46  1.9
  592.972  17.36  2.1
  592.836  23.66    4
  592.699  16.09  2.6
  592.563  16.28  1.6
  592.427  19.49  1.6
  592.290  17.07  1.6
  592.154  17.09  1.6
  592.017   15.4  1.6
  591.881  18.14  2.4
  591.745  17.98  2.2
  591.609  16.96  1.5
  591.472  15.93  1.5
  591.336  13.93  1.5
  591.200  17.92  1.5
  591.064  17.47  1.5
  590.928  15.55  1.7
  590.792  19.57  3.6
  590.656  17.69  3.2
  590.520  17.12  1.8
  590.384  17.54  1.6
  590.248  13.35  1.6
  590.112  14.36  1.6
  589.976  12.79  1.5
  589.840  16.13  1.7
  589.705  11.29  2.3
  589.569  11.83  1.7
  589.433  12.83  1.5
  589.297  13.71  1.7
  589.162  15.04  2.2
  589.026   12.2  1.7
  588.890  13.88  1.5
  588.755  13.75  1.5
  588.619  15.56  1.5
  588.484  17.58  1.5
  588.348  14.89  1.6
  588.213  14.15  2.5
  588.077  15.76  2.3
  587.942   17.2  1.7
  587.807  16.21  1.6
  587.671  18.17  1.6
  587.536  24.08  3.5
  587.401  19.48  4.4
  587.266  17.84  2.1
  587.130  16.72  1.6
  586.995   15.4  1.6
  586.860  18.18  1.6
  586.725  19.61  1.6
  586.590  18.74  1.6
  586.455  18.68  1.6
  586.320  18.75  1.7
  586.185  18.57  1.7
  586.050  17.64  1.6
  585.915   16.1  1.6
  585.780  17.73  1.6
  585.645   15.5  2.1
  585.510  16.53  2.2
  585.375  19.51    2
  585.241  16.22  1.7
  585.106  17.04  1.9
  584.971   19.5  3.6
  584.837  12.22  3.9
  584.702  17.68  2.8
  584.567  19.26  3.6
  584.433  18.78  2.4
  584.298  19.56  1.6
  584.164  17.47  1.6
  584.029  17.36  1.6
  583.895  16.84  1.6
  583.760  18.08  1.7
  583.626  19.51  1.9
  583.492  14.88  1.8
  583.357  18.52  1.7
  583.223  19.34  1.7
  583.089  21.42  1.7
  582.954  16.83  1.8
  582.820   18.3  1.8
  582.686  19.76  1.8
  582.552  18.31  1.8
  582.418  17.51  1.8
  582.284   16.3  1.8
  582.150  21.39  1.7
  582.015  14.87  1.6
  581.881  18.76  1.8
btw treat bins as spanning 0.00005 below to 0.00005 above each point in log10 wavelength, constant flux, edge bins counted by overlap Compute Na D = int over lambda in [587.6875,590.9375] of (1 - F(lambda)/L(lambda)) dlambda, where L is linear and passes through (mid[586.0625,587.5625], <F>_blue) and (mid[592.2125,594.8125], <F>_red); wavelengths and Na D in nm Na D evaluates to 0.59 nm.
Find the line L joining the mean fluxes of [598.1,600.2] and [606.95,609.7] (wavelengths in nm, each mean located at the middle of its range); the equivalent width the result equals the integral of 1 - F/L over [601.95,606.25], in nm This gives 0.05 nm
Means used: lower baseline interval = 17.8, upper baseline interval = 17.5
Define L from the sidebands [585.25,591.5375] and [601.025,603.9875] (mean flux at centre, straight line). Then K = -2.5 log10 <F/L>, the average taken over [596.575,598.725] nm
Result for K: -0.08 mag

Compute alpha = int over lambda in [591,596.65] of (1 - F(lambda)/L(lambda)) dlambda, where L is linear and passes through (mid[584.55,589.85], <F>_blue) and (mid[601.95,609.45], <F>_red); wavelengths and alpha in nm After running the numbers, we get -0.289 nm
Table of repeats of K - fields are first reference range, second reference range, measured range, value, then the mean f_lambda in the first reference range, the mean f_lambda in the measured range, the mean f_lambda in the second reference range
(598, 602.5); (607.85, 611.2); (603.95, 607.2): -0.05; 17.3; 18.1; 17.2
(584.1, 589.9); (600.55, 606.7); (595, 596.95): -0.07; 16.7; 18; 17.3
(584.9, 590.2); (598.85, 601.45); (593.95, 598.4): -0.07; 16.4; 18.1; 17.3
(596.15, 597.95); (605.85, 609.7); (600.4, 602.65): 0.07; 17.7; 16.7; 17.8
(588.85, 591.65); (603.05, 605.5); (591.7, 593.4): -0.14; 15.1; 17.6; 17.3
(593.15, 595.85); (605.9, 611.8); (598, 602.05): 0.03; 17.9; 17.3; 17.6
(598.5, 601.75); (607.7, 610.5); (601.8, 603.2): 0.03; 17.4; 16.8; 17.3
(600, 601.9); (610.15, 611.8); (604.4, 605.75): -0.06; 16.7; 17.7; 17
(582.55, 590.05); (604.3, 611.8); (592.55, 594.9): -0.06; 16.9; 18.1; 17.6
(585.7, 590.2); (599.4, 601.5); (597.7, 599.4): -0.06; 16.2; 18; 17.2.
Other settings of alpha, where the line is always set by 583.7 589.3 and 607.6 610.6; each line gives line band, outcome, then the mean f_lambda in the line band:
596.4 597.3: -0.03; 17.7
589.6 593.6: 0.12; 16.6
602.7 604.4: 0.01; 17.2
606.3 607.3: -0.06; 18.3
